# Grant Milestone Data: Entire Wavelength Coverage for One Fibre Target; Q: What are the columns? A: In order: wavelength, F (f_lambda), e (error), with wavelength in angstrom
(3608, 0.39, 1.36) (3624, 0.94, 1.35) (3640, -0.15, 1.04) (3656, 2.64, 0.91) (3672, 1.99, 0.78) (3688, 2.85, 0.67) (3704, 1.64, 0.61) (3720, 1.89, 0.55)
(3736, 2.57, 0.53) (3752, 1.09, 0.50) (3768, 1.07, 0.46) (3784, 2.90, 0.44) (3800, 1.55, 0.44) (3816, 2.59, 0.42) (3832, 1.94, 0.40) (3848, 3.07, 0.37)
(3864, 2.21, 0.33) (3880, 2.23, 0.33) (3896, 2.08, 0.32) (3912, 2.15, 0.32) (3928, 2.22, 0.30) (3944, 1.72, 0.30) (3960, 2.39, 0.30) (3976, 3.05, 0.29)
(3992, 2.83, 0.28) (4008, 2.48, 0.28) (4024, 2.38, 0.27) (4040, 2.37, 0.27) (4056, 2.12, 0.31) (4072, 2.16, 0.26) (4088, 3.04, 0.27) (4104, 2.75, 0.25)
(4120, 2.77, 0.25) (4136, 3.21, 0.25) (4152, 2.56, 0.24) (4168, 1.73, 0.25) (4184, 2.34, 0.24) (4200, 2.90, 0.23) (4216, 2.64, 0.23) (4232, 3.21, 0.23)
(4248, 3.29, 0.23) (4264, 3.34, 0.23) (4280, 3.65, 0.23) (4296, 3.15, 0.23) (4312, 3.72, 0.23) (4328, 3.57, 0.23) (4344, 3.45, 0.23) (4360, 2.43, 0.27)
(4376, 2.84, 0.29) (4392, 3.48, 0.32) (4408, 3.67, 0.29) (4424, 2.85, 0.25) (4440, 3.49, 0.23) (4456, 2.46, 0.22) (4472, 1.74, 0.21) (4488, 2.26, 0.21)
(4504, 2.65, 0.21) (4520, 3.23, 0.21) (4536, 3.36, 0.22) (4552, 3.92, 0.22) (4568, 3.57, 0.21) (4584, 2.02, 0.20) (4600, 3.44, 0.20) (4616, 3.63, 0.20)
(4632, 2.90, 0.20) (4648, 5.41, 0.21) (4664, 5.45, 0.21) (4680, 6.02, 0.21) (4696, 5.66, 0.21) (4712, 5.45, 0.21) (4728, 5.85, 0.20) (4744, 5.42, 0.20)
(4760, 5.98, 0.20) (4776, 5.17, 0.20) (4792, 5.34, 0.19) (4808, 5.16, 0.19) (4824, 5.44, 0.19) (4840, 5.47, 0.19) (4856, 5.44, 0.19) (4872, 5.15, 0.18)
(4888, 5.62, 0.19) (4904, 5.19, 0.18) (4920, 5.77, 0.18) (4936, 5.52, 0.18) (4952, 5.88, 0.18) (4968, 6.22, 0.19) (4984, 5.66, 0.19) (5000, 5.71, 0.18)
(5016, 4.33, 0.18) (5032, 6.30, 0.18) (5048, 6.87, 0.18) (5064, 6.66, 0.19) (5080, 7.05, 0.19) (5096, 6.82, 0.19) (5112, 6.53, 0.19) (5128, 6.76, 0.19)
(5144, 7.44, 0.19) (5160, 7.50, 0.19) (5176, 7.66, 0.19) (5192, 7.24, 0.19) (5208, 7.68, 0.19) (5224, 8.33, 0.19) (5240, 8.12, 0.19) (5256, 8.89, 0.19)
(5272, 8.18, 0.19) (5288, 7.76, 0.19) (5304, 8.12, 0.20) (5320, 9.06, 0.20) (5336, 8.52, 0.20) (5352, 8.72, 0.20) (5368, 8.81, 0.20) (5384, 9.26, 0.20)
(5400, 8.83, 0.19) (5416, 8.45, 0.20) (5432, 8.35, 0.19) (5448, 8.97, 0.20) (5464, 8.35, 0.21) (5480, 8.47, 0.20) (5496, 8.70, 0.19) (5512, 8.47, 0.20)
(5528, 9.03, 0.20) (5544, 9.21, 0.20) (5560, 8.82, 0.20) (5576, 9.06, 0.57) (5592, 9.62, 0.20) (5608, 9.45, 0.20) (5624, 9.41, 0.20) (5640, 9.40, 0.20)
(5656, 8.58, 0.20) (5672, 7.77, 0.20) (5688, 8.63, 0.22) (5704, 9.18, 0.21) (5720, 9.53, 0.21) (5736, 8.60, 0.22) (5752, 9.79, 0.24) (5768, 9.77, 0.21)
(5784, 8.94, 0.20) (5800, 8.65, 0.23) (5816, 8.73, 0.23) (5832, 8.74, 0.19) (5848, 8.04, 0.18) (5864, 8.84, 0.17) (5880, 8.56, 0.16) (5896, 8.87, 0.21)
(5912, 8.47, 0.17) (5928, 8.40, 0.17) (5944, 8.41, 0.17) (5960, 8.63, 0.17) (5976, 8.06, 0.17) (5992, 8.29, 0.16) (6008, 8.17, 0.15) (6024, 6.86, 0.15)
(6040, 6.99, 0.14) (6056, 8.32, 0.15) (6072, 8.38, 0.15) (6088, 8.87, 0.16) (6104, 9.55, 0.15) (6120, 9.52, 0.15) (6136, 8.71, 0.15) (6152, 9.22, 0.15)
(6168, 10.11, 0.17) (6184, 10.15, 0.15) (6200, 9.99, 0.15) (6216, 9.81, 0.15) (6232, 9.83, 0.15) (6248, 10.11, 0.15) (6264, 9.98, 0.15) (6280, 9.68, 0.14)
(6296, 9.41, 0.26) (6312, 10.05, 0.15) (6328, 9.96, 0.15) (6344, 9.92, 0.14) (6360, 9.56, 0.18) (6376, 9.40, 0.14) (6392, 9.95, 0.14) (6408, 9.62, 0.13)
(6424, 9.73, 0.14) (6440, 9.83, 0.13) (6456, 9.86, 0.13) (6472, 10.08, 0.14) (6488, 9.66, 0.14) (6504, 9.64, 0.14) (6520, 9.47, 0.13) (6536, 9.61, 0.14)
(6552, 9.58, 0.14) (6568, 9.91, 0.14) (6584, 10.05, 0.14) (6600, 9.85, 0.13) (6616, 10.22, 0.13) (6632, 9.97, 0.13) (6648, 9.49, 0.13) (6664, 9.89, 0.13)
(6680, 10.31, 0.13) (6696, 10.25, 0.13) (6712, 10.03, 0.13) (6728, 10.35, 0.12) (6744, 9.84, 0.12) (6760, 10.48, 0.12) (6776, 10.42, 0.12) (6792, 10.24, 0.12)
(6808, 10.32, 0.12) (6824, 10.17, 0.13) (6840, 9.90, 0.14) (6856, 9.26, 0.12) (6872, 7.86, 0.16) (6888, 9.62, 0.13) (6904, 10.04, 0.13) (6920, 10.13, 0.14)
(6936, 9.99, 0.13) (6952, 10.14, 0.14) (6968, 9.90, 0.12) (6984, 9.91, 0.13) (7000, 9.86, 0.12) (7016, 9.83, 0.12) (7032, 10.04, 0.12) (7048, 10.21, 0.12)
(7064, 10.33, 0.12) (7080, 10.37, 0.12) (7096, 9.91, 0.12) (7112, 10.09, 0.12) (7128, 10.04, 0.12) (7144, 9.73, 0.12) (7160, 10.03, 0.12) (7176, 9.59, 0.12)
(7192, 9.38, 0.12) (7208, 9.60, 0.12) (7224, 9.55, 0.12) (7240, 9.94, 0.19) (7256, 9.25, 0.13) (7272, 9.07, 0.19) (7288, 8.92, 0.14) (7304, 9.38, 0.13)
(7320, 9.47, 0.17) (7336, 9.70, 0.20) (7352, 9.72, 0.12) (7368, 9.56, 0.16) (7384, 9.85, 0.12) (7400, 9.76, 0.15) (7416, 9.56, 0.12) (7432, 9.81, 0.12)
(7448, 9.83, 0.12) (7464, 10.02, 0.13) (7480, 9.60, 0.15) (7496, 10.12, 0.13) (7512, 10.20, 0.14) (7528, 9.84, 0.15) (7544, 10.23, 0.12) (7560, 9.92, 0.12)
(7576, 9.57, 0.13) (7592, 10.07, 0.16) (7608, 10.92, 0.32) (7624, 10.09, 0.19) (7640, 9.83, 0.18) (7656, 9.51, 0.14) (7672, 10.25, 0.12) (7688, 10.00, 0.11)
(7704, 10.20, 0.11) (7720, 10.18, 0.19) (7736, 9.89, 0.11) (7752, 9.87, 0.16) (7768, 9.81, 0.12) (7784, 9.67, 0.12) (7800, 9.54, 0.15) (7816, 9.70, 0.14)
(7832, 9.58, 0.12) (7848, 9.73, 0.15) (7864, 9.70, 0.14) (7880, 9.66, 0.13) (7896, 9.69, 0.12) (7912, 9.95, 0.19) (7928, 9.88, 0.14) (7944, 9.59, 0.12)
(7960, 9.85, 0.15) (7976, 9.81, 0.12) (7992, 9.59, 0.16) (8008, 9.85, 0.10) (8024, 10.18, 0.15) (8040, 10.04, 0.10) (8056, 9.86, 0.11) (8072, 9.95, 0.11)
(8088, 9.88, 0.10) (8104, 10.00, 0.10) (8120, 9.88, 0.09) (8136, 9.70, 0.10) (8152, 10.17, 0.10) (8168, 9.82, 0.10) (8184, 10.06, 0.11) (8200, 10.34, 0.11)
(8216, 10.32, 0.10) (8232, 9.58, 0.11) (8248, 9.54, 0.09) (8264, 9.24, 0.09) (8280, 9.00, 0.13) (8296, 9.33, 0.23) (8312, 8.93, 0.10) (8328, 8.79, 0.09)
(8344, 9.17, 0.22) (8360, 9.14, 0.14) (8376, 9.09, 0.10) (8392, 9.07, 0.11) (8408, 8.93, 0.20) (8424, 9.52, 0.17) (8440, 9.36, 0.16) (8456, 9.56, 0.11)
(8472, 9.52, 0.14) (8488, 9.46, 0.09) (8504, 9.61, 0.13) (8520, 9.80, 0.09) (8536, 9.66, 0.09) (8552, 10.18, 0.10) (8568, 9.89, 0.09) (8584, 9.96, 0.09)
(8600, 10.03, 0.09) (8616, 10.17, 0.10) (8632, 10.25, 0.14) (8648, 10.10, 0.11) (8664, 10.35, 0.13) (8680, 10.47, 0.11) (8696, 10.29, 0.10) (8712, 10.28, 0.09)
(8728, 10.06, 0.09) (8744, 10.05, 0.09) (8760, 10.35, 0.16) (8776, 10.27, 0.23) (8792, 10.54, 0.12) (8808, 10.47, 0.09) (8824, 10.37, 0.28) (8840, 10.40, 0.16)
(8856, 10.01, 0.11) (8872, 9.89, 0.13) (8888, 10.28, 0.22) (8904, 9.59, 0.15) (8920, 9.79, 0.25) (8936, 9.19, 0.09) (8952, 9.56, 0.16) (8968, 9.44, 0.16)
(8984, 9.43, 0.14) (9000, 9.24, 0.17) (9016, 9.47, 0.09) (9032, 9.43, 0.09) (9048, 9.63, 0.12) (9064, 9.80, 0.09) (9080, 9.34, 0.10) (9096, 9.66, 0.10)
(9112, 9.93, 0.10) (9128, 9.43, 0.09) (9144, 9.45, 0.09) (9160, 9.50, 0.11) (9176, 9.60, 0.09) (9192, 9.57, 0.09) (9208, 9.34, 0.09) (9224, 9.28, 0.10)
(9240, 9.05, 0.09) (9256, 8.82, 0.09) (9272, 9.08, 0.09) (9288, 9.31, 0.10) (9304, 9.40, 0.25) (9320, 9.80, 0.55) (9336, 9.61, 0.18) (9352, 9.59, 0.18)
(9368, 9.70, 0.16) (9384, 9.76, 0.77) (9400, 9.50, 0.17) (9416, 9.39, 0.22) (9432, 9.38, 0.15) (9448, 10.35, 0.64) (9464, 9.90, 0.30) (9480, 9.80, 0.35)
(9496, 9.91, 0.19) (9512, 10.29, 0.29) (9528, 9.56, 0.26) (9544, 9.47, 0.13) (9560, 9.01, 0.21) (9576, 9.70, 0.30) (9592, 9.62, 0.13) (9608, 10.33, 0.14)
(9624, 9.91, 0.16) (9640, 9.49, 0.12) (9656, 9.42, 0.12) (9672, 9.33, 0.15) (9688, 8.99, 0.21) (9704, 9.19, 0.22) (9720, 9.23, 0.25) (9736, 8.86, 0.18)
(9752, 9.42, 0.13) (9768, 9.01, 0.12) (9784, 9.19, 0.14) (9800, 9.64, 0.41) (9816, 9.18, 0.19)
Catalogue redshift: 0.165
